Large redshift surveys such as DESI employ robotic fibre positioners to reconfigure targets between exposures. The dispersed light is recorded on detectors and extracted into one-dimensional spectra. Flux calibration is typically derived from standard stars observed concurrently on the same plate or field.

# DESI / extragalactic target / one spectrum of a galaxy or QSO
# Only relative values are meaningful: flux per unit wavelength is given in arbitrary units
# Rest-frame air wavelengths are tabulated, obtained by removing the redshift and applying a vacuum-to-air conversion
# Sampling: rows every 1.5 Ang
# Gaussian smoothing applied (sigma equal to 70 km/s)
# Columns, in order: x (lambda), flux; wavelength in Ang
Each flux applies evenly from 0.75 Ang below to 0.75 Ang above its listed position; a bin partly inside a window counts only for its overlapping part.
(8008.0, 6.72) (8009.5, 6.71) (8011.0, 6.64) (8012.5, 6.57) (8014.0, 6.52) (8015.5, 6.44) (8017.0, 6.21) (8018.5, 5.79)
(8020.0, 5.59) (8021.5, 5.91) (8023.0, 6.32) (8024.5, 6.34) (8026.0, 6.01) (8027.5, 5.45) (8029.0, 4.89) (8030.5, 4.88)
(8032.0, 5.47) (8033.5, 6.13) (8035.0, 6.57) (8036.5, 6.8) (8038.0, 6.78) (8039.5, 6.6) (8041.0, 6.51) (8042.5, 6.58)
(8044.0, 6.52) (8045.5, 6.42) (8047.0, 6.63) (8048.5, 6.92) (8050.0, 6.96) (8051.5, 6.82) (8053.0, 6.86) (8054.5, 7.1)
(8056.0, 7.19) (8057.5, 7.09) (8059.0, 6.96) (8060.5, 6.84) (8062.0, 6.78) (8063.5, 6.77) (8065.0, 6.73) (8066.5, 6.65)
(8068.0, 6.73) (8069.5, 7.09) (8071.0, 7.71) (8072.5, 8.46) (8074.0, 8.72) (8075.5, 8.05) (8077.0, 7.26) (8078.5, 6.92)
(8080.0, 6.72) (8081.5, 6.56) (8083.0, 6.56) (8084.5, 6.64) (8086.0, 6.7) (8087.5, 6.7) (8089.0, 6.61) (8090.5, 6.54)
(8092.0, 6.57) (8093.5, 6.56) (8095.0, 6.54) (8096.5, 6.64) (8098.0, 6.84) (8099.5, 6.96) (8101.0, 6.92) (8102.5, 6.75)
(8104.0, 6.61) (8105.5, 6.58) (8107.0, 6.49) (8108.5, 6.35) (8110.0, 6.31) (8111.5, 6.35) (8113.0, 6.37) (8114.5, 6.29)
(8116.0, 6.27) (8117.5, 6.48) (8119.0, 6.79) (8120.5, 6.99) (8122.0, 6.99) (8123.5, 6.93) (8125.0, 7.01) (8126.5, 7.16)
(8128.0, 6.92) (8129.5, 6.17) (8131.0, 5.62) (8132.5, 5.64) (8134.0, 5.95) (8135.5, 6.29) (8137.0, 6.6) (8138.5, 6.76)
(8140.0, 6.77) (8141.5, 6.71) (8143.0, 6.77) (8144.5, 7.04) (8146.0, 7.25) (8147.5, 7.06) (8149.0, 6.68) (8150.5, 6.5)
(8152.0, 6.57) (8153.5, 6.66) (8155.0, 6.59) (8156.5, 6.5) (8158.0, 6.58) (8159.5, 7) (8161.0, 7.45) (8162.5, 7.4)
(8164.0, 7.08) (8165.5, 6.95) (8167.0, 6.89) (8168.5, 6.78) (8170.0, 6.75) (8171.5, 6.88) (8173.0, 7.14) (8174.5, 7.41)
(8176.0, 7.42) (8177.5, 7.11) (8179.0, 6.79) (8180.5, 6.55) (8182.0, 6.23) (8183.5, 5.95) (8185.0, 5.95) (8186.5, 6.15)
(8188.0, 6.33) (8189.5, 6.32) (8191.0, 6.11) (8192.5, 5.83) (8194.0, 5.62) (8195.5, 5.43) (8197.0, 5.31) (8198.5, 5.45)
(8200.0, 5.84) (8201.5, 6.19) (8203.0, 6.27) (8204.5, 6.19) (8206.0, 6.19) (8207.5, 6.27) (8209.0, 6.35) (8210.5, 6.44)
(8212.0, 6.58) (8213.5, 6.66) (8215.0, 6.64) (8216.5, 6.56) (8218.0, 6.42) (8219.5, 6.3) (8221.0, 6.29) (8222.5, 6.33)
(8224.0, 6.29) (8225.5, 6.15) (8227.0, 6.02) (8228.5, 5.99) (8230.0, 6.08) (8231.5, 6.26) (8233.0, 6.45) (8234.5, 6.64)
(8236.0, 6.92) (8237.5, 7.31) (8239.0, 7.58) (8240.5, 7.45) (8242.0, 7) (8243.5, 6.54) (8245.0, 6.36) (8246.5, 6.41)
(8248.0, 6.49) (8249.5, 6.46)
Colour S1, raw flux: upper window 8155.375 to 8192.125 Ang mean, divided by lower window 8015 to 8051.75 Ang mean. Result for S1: 1.08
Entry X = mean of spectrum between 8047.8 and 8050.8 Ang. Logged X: 6.94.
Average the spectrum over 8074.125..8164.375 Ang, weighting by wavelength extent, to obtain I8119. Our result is 6.71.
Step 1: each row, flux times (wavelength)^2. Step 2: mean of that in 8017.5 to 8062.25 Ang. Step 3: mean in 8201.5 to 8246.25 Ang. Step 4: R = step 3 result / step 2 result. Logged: 1.06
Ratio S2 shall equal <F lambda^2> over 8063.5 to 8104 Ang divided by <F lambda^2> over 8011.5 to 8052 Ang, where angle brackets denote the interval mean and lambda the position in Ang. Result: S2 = 1.13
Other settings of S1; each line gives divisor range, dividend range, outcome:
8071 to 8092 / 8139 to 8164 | 0.96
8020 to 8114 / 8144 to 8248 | 0.98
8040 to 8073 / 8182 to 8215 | 0.88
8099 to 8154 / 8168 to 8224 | 0.96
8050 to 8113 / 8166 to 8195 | 0.95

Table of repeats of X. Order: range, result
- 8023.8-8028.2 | 5.93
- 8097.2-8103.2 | 6.87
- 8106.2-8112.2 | 6.38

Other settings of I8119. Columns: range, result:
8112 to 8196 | 6.62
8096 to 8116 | 6.56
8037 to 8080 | 7.02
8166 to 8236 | 6.35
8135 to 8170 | 6.82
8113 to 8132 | 6.61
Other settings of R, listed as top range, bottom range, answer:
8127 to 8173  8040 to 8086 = 0.98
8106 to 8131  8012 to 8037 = 1.13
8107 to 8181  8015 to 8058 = 1.09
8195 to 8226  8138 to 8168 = 0.92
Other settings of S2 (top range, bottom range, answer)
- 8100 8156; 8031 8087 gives 0.98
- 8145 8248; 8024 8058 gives 1.06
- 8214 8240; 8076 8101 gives 1.00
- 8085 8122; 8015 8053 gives 1.08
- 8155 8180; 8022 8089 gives 1.07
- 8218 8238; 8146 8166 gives 0.95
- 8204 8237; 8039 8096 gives 0.96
